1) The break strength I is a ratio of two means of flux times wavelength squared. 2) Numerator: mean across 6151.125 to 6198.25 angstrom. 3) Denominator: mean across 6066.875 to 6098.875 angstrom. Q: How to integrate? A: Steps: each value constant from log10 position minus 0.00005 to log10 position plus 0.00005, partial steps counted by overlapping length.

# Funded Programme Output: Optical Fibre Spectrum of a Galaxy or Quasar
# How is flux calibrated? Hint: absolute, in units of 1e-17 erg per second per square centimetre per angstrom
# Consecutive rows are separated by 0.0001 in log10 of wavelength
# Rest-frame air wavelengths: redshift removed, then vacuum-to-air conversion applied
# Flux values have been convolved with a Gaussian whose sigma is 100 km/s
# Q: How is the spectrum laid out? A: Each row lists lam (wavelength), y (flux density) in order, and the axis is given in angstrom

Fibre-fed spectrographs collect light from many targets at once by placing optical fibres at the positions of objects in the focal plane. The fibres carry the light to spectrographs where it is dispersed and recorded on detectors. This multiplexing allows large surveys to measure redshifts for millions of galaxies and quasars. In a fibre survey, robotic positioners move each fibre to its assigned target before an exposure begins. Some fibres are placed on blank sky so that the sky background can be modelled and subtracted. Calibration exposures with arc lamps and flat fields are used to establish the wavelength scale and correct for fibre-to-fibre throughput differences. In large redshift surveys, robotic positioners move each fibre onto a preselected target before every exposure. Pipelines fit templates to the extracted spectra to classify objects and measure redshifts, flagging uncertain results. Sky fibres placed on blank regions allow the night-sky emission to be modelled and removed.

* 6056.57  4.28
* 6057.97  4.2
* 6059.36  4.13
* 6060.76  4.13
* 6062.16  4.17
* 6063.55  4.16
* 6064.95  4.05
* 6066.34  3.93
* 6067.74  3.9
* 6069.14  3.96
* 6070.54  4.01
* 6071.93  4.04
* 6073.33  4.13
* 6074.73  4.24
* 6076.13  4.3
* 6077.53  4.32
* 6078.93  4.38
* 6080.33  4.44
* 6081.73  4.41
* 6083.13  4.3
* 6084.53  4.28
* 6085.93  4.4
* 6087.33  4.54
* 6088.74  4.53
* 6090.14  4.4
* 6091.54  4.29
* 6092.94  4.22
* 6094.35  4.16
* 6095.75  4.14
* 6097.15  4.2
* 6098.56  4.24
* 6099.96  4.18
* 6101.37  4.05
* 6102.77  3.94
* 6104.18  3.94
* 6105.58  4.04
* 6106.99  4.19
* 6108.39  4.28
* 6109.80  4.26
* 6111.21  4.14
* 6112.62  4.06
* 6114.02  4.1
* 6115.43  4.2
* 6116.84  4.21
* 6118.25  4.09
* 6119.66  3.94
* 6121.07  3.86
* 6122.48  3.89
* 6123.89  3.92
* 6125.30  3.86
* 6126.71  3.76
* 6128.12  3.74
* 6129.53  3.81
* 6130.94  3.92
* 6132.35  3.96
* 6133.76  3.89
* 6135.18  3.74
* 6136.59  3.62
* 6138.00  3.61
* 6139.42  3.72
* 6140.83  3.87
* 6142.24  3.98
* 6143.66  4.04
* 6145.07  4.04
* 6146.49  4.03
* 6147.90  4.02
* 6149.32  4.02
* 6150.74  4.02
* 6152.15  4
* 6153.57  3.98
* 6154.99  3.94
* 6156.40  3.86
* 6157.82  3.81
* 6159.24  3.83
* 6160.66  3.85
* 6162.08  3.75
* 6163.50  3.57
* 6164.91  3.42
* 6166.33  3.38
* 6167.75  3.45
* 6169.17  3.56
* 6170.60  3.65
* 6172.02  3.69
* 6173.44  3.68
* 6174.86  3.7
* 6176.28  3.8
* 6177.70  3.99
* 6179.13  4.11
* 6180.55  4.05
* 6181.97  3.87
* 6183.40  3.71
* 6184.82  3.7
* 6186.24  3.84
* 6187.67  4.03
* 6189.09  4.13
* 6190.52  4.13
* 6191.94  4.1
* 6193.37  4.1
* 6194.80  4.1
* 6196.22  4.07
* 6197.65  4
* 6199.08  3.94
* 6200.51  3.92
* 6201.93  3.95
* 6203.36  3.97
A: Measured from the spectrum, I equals 0.93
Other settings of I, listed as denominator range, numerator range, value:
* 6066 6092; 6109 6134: 0.95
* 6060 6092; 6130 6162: 0.94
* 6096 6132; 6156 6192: 0.96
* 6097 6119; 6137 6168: 0.94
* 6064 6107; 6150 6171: 0.91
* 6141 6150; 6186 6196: 1.03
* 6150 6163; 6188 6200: 1.06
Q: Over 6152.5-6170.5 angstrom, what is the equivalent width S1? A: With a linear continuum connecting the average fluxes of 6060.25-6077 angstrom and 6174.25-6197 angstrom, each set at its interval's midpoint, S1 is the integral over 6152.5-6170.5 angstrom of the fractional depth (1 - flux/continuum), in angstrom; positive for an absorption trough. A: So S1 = 1.3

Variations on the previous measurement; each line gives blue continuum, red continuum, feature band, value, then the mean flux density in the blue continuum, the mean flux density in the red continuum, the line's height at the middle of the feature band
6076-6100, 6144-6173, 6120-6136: 0.69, 4.32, 3.8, 4.02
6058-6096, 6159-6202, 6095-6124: 0.07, 4.22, 3.84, 4.1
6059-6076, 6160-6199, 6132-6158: 0.02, 4.08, 3.83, 3.91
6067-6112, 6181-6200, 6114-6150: 1.76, 4.21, 3.98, 4.11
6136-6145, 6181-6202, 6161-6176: 1.19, 3.83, 3.98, 3.91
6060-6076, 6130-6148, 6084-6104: -1.23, 4.07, 3.88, 4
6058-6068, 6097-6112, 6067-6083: -0.39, 4.08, 4.13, 4.1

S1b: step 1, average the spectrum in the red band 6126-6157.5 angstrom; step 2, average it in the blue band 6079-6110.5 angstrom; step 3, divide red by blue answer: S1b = 0.92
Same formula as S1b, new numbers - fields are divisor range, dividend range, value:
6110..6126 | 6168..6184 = 0.94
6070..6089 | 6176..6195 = 0.92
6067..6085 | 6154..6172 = 0.87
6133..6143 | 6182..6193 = 1.05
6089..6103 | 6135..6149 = 0.92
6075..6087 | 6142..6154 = 0.92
